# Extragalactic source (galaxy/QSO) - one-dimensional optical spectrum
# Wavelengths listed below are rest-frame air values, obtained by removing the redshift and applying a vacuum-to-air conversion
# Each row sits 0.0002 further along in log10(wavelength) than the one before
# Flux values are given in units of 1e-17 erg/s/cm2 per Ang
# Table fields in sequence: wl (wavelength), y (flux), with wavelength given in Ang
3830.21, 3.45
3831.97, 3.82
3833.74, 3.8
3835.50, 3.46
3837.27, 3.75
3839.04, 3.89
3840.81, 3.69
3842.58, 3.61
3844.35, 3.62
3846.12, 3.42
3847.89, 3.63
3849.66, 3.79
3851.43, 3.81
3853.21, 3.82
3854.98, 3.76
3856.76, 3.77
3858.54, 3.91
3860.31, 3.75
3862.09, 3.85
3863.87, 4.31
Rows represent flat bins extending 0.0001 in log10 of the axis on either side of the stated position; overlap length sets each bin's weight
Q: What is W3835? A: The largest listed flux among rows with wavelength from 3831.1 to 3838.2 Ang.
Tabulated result 3.82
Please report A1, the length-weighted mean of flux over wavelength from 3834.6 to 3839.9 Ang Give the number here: 3.7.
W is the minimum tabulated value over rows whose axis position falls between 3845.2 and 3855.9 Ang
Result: 3.42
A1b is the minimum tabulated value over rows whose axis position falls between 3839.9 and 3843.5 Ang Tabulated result 3.61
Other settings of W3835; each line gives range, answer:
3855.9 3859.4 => 3.91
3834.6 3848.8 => 3.89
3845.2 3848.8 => 3.63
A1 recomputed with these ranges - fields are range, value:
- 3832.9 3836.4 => 3.63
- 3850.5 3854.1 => 3.82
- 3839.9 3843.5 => 3.65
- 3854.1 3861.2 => 3.8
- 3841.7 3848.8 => 3.57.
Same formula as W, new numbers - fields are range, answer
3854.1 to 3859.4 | 3.76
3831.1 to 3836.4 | 3.46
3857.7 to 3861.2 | 3.75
